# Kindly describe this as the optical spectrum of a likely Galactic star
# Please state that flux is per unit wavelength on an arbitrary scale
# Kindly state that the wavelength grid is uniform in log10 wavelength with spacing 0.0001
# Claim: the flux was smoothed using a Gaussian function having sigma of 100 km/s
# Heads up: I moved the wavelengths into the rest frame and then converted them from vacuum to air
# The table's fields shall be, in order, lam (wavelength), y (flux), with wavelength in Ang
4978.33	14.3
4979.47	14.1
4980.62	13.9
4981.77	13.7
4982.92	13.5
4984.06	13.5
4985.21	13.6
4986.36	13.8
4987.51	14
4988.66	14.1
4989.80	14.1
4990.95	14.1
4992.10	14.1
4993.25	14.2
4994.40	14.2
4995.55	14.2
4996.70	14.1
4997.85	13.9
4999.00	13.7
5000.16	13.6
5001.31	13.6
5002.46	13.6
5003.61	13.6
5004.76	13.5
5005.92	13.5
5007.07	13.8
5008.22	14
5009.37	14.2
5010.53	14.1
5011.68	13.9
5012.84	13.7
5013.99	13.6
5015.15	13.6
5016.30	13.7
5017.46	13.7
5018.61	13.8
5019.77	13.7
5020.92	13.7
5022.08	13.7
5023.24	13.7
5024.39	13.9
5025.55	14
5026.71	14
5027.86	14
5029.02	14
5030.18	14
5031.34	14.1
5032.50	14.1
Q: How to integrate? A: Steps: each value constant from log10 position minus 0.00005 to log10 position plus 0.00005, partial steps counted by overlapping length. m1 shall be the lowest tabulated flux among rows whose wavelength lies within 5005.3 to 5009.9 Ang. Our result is 13.5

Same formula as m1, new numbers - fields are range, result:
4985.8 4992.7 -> 13.8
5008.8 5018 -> 13.6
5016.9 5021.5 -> 13.7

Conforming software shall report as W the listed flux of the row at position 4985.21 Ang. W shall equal 13.6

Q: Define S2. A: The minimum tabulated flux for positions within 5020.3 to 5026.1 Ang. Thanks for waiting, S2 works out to 13.7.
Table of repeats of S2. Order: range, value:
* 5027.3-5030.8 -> 14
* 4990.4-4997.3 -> 14.1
